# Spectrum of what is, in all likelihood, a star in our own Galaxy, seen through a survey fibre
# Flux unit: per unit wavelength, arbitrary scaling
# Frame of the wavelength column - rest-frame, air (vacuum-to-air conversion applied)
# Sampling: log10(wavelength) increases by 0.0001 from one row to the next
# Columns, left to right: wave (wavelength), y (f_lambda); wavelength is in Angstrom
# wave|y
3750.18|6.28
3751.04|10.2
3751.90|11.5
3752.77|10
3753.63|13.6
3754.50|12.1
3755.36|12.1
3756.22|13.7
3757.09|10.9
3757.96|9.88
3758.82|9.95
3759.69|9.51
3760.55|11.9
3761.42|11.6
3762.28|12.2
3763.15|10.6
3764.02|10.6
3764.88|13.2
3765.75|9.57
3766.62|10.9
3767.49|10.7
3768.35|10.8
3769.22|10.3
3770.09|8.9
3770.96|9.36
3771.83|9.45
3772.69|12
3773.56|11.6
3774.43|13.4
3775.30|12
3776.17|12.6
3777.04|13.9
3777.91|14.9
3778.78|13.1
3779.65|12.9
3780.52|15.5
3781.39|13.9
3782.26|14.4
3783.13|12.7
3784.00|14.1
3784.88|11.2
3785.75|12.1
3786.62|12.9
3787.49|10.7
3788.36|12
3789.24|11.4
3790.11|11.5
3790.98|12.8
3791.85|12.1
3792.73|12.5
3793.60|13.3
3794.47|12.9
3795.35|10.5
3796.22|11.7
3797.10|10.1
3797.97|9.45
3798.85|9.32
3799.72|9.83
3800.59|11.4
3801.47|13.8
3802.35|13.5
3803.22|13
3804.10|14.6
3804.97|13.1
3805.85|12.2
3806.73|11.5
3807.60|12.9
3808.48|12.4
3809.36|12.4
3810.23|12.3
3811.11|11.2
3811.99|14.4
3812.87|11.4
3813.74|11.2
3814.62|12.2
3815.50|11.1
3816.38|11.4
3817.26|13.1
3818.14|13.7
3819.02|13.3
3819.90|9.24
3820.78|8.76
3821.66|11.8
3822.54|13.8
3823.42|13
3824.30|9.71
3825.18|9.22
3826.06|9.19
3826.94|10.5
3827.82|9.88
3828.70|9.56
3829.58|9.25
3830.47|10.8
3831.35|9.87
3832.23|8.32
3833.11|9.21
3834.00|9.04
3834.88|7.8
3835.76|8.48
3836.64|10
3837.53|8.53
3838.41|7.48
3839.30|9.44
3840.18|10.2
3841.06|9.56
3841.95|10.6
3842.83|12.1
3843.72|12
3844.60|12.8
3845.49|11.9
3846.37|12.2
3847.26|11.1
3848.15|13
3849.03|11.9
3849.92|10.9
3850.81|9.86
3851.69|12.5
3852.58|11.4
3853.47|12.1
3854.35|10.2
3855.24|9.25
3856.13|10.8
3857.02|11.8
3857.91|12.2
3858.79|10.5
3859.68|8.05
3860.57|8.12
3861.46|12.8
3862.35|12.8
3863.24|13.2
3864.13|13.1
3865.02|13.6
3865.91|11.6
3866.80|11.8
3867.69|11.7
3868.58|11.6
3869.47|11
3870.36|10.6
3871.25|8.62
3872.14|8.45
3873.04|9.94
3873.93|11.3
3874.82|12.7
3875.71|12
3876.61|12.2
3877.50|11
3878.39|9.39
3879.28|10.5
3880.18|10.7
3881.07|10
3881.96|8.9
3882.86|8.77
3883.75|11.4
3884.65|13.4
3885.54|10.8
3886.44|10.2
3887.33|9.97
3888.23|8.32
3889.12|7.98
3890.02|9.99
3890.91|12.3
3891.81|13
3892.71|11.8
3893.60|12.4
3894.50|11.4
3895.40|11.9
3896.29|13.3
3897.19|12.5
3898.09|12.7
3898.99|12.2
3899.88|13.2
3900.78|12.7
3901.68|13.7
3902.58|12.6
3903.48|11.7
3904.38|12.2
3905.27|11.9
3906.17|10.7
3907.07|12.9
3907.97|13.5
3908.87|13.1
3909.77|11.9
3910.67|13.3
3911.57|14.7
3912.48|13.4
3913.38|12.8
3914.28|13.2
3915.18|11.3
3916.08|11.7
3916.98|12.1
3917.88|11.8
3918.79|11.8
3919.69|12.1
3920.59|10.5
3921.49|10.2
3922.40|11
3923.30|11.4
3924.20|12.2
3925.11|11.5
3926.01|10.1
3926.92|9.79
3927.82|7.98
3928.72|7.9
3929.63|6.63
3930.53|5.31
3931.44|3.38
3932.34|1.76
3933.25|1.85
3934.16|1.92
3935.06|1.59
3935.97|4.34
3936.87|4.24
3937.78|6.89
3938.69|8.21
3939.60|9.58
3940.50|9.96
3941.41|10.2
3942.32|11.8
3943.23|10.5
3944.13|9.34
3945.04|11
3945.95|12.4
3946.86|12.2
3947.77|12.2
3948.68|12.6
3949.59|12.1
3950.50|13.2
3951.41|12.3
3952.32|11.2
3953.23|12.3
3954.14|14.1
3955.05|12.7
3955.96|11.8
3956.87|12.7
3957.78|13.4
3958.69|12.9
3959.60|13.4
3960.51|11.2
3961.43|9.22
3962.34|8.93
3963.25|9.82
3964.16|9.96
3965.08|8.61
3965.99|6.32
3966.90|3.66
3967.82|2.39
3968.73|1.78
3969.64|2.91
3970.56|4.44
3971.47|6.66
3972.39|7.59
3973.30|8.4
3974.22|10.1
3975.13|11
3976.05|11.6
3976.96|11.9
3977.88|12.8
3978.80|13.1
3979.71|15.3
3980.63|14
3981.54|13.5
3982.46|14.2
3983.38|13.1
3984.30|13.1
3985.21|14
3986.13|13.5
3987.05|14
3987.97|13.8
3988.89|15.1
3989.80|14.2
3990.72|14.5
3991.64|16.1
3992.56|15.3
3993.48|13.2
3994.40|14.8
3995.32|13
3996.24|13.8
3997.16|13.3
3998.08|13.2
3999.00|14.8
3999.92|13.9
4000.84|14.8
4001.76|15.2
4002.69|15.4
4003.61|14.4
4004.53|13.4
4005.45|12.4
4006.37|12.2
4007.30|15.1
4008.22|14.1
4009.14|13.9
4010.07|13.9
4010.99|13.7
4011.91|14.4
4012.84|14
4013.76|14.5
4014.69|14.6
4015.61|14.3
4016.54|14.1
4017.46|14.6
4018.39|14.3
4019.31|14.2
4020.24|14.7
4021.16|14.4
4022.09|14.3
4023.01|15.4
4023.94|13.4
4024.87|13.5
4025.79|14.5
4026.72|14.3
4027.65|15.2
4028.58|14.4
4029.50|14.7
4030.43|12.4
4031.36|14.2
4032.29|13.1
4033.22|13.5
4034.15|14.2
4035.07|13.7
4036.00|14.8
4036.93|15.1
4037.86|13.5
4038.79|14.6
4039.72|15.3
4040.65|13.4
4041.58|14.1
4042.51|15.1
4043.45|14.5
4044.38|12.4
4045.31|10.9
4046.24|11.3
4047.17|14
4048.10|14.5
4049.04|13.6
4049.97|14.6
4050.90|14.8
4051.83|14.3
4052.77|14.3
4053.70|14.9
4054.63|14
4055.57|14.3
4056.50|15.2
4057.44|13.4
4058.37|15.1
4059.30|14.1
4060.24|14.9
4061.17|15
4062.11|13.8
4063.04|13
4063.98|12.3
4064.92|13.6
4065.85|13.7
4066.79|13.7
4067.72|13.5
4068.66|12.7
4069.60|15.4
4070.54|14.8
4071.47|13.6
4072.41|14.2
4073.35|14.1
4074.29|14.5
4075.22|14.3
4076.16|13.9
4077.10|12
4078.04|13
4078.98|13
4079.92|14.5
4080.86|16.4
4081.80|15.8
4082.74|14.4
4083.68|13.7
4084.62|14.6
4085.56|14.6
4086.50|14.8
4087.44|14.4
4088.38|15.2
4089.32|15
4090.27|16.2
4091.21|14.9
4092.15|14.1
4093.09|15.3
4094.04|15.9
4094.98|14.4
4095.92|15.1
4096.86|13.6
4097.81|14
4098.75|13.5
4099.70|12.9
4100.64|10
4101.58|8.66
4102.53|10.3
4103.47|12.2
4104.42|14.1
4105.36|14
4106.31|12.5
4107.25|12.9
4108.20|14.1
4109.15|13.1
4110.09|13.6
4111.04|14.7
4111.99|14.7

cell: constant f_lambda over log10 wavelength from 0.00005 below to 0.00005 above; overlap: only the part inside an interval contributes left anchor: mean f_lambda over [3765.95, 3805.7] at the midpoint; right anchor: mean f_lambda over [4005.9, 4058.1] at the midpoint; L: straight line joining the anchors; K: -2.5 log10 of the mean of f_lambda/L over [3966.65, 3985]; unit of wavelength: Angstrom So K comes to 0.37 mag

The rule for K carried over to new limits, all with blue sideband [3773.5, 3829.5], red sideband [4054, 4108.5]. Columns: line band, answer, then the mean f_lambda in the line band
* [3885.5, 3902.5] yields 0.09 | 11.6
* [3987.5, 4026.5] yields -0.06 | 14.2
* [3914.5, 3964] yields 0.30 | 9.88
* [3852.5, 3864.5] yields 0.12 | 11.1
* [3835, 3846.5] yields 0.19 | 10.3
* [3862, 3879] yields 0.10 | 11.4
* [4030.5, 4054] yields -0.02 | 13.9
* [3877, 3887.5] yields 0.20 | 10.4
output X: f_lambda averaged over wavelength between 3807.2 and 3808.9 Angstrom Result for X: 12.6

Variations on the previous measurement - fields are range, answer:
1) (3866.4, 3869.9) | 11.5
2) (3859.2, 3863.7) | 11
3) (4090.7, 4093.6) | 14.8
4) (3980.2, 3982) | 13.8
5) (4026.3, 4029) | 14.6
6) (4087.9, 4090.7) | 15.4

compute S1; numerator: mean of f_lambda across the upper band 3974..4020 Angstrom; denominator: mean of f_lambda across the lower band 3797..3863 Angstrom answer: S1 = 1.25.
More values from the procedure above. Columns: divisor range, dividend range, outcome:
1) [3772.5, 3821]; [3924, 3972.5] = 0.71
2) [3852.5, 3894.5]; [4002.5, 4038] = 1.29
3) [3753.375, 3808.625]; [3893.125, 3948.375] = 0.87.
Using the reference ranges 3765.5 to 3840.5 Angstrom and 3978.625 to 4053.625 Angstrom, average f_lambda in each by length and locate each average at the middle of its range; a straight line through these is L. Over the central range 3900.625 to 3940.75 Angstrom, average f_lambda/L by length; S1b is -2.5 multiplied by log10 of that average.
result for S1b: 0.29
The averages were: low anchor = 11.4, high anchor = 14.1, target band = 9.82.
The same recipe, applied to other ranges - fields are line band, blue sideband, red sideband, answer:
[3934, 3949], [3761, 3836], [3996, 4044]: 0.44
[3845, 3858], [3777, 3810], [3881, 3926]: 0.06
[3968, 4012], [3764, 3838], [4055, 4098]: 0.07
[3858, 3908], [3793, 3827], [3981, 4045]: 0.12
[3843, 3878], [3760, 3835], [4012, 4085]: 0.08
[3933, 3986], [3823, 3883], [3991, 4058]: 0.28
